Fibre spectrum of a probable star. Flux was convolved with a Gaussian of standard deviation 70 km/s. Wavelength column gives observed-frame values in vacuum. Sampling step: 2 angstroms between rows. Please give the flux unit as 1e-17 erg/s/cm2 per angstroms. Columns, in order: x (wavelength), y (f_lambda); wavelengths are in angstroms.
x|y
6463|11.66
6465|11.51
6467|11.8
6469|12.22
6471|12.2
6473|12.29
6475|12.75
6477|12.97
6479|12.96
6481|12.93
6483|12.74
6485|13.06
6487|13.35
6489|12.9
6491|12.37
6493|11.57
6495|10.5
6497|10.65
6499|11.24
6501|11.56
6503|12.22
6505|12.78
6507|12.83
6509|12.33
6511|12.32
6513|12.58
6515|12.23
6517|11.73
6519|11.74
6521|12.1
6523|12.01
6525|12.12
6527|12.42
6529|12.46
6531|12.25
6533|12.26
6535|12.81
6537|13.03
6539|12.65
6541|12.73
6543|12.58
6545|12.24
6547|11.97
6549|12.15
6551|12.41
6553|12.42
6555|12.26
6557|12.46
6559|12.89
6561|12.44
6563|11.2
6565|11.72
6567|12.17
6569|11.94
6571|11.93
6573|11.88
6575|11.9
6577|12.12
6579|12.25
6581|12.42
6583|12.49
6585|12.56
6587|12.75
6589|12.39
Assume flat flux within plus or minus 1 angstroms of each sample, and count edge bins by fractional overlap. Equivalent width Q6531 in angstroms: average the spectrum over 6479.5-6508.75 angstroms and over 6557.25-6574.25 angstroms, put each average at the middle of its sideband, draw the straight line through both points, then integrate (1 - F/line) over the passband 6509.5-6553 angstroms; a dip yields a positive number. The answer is -0.7 angstroms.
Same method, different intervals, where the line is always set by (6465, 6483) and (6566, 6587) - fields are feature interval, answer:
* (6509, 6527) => 0.3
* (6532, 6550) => -0.3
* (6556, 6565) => 0.0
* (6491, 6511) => 1.0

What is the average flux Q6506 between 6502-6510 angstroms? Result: 12.5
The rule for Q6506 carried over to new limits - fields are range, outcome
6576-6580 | 12.2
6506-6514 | 12.5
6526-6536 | 12.4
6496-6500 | 10.9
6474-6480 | 12.9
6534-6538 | 12.9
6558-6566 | 12.1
